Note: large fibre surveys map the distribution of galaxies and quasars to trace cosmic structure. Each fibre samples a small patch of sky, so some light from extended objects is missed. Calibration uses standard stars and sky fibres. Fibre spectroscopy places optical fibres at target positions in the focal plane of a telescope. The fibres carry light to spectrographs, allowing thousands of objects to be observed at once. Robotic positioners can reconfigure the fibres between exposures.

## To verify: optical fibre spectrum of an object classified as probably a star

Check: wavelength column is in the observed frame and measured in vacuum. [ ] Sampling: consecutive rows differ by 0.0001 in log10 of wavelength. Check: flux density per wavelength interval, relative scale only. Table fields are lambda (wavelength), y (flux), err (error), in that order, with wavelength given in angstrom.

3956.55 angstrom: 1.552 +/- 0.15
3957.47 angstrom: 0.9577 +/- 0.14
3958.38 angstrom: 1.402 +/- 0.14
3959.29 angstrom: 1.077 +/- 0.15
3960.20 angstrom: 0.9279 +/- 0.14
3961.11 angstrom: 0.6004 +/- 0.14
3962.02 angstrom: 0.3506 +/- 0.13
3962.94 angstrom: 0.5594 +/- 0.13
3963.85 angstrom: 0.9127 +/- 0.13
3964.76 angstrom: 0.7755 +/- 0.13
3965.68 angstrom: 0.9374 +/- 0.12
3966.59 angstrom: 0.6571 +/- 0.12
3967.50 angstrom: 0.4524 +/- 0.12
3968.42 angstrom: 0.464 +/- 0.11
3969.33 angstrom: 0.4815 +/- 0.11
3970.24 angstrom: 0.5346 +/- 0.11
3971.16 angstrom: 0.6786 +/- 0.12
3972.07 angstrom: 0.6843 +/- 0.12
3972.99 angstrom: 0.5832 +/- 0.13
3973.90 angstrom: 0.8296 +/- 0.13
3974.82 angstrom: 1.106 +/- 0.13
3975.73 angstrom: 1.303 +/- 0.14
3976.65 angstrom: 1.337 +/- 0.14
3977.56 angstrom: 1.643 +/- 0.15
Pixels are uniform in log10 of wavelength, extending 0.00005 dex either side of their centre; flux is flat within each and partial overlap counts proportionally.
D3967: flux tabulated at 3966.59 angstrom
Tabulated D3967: 0.6571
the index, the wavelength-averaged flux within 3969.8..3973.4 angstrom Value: 0.62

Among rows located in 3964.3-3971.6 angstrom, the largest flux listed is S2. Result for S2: 0.9374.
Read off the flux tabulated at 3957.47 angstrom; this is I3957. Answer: 0.9577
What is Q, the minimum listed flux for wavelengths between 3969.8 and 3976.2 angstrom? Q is 0.5346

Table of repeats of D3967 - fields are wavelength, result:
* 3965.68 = 0.9374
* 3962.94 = 0.5594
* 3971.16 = 0.6786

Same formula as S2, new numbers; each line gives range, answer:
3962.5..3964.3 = 0.9127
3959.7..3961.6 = 0.9279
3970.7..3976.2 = 1.303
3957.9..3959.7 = 1.402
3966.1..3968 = 0.6571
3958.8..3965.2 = 1.077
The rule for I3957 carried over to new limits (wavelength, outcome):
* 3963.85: 0.9127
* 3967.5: 0.4524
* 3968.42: 0.464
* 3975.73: 1.303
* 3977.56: 1.643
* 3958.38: 1.402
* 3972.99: 0.5832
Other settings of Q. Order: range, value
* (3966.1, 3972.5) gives 0.4524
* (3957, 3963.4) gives 0.3506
